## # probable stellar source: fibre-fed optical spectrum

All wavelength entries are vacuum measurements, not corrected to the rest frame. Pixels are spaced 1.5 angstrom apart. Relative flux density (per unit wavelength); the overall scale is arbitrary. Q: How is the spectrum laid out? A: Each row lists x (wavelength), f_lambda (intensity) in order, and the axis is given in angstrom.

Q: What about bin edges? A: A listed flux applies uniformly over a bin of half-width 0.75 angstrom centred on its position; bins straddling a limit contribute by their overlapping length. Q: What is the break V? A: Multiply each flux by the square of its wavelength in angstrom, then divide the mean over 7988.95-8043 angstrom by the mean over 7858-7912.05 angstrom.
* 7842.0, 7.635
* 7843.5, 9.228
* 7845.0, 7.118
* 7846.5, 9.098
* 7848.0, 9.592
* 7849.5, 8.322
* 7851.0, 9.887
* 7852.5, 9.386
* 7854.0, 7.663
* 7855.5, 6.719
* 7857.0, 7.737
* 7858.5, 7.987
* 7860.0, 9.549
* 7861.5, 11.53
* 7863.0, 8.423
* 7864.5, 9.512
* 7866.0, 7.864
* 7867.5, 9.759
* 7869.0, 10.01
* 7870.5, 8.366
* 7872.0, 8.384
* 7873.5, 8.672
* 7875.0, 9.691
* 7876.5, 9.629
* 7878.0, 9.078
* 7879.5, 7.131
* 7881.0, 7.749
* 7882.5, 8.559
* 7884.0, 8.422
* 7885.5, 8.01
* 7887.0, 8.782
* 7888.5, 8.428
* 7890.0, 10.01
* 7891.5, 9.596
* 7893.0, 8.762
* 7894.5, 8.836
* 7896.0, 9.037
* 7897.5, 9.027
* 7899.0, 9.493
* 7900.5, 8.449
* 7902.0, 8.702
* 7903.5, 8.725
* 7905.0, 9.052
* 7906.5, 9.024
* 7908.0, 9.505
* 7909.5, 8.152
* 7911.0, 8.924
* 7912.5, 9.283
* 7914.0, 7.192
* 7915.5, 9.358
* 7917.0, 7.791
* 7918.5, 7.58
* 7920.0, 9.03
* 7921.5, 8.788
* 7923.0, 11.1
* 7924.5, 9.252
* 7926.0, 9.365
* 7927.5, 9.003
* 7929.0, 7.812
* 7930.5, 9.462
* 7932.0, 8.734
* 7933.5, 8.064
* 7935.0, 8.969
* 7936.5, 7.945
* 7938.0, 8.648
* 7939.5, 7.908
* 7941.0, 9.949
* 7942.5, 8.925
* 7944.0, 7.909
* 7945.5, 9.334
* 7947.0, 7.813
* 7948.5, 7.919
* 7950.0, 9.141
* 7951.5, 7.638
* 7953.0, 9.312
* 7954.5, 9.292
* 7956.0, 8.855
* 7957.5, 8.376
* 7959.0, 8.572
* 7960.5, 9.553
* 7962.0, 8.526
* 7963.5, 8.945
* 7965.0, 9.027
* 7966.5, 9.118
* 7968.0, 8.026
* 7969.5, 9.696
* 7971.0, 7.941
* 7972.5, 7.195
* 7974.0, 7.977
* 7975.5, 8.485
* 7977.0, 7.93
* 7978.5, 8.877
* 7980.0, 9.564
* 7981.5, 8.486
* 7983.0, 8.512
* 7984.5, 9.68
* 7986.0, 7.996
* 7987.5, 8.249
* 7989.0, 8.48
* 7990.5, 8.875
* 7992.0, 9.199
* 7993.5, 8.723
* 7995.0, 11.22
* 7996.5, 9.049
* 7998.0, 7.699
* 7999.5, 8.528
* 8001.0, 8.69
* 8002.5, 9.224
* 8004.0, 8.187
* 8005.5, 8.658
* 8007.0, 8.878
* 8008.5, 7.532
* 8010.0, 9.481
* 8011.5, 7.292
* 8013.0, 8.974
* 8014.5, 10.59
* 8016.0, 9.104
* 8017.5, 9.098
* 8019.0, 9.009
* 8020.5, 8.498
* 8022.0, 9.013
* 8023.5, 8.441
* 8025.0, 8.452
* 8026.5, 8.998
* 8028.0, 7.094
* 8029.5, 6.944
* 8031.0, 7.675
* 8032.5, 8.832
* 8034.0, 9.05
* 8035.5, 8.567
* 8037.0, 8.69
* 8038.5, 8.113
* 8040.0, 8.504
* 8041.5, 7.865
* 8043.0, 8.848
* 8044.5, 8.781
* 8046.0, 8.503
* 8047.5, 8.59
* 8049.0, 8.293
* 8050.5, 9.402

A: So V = 1.0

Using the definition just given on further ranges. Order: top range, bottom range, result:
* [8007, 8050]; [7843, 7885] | 1.02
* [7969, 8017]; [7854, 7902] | 1.02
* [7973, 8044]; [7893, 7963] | 1.00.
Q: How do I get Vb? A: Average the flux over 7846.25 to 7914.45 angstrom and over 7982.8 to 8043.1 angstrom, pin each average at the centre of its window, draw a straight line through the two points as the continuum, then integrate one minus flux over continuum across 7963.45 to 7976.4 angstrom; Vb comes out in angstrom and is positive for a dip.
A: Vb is 0.4 angstrom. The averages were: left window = 8.82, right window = 8.65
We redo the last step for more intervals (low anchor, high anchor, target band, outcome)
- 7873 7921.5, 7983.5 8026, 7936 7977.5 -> 1.0 angstrom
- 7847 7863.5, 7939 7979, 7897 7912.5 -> -0.4 angstrom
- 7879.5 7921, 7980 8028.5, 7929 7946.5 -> 0.1 angstrom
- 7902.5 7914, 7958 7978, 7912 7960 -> 0.0 angstrom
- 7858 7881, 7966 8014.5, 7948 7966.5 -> -0.1 angstrom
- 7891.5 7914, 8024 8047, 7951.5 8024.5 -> -1.9 angstrom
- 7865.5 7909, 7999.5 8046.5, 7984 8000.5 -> -0.4 angstrom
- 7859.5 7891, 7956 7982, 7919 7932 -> -0.6 angstrom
